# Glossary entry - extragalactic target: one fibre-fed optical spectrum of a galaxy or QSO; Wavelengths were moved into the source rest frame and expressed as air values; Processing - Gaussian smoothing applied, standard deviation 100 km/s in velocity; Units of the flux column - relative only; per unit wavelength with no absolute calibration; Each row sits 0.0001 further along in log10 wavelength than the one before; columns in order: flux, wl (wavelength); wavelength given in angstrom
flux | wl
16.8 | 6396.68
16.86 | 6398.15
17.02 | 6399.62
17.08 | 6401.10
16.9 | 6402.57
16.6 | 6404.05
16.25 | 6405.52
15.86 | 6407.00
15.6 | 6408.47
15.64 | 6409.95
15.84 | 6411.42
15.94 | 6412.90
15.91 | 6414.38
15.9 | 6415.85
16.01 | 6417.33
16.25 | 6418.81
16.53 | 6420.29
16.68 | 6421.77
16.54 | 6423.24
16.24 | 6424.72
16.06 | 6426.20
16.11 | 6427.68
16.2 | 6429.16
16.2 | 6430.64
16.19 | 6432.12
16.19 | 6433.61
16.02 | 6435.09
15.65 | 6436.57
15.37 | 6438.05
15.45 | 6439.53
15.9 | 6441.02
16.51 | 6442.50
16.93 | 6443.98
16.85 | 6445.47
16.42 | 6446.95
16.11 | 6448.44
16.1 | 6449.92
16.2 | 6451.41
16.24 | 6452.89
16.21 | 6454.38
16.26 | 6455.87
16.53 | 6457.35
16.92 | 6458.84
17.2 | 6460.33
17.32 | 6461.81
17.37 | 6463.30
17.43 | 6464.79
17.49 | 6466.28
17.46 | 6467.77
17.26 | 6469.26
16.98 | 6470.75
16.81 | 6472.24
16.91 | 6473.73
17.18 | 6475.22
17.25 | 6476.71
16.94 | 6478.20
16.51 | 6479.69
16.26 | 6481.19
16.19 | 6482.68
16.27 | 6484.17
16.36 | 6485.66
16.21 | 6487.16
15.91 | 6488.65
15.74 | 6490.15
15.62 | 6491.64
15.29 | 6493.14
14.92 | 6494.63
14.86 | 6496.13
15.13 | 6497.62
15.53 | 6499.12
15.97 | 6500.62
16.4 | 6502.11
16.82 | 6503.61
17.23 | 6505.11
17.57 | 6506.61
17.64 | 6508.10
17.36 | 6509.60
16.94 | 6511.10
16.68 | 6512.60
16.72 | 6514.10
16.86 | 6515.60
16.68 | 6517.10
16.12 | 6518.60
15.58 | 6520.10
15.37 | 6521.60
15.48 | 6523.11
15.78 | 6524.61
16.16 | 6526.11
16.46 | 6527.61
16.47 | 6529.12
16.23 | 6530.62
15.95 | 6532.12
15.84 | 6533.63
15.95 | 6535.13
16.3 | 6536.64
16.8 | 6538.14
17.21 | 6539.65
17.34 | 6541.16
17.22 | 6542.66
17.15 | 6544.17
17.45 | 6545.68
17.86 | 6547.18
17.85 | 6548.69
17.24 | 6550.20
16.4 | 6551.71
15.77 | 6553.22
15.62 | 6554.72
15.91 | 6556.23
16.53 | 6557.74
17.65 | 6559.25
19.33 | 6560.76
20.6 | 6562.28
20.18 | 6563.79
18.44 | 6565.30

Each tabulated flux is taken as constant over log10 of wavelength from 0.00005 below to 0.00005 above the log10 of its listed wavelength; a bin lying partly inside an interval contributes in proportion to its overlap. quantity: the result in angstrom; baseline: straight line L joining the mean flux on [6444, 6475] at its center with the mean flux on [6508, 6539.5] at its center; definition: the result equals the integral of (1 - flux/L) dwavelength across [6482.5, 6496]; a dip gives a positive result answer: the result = 0.7 angstrom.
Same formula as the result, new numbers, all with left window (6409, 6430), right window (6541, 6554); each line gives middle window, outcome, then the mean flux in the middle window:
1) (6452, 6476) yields -0.71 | 17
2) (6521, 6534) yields 0.77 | 16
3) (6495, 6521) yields 0.59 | 16.4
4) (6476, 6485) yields 0.02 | 16.6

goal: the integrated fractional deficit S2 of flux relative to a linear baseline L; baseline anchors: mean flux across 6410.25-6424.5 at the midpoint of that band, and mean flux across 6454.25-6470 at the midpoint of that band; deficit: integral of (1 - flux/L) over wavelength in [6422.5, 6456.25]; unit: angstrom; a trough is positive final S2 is 0.9 angstrom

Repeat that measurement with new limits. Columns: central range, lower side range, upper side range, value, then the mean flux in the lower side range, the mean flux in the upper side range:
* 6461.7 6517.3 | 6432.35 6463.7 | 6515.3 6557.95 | -0.56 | 16.4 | 16.5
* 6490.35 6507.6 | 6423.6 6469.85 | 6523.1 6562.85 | 0.74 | 16.5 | 16.8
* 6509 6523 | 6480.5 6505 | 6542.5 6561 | -0.09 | 15.9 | 17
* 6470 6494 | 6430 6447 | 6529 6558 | -0.07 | 16.1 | 16.7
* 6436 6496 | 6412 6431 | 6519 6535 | -1.35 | 16.2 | 15.9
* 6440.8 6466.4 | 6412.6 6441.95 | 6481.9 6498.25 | -1.21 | 16.1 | 15.7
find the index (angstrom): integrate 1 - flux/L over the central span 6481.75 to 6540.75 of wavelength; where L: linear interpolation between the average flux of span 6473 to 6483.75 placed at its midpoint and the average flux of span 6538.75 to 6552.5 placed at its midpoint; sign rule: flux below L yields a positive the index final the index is 2.7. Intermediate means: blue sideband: 16.7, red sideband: 17.3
